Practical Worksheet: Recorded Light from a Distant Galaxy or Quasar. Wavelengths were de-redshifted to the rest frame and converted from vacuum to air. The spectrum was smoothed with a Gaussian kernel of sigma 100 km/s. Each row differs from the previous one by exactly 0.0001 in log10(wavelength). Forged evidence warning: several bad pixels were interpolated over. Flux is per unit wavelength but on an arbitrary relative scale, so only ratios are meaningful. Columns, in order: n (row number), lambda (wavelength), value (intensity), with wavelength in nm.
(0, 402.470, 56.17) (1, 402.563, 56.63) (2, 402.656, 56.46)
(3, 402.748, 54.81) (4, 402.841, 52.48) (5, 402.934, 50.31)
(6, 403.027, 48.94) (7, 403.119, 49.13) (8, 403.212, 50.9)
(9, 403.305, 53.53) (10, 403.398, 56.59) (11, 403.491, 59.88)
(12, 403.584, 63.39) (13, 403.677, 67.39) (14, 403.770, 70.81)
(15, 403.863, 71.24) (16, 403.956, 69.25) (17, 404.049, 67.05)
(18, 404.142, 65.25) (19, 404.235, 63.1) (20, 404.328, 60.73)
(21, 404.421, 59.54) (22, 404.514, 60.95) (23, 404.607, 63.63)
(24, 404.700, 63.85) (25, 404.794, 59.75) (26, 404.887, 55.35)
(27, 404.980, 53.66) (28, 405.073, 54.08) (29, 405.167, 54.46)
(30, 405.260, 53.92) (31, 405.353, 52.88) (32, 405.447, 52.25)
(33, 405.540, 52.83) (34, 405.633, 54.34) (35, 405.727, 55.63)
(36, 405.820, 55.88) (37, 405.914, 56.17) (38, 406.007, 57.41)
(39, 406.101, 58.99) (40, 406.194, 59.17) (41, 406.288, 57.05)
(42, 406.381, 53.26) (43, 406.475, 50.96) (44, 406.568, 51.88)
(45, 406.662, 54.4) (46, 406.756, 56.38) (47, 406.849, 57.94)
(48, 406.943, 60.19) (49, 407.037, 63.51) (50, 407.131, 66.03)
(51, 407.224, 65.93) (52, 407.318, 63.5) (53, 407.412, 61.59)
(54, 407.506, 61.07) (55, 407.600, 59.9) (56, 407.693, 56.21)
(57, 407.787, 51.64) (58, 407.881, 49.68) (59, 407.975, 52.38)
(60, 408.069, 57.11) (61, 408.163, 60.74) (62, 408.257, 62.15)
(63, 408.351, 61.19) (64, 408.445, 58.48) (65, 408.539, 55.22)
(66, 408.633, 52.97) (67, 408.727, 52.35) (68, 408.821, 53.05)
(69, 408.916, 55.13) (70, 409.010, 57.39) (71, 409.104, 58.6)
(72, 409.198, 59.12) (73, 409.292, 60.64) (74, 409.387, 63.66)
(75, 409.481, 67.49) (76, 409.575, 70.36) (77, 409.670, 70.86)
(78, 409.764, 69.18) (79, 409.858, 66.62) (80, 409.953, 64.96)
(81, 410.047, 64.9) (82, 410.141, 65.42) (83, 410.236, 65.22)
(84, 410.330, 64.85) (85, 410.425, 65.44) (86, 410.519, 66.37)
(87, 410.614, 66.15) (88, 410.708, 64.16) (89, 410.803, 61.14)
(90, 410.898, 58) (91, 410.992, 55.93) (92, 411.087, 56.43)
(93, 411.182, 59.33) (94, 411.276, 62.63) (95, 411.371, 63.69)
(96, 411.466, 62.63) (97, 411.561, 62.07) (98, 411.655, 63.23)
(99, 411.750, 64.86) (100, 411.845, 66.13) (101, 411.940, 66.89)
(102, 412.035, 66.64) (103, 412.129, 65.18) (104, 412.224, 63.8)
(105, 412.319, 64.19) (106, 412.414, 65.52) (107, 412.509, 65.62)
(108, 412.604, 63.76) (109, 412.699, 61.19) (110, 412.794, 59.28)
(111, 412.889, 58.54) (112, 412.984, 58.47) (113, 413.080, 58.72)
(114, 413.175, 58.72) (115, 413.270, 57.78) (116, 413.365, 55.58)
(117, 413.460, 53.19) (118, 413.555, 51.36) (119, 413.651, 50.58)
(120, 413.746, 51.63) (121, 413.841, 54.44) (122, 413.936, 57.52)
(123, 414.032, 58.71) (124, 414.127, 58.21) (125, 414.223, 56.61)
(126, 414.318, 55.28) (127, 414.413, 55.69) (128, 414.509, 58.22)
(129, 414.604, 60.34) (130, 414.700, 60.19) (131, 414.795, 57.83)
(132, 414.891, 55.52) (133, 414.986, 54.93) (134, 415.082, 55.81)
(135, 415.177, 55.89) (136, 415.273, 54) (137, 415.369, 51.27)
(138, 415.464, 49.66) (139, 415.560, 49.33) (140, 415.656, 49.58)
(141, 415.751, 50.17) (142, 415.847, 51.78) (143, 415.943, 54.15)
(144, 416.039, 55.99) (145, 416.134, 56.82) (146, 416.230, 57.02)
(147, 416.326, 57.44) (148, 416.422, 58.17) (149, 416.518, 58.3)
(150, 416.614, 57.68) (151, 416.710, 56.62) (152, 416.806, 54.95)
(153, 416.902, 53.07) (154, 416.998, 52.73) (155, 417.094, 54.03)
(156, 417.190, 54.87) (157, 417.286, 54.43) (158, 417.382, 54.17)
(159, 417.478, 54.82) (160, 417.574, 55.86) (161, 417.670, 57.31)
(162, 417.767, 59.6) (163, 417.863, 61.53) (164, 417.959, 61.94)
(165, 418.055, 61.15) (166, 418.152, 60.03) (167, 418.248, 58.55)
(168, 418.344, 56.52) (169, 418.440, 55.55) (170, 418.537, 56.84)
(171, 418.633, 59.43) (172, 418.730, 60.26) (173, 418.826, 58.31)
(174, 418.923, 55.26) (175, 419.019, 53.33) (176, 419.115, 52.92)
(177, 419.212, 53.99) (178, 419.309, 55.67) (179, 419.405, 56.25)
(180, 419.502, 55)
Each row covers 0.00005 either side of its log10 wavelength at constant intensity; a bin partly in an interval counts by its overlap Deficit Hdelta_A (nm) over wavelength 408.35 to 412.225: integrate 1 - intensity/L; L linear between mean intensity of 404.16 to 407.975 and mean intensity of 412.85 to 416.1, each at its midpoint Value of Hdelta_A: -0.42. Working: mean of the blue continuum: 57.5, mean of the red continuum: 55.2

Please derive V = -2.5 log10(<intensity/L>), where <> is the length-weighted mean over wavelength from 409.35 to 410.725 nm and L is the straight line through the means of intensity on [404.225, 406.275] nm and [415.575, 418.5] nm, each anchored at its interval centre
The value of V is -0.17 mag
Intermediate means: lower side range 57.1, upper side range 56.1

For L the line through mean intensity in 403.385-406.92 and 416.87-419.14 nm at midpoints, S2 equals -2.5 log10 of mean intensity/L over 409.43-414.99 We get -0.06 mag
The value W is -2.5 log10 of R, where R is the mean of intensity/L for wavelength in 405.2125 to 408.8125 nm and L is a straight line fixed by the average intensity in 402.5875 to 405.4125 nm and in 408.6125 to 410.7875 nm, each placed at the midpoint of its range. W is 0.07 mag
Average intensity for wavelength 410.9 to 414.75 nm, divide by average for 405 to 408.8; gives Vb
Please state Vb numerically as 1.1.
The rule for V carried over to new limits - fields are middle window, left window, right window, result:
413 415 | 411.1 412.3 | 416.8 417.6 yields 0.065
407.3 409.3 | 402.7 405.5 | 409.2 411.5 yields 0.092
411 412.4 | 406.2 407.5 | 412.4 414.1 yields -0.096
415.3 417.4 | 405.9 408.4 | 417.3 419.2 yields 0.065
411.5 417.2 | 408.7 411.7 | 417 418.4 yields 0.041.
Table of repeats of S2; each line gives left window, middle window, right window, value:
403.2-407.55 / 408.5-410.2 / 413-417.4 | -0.07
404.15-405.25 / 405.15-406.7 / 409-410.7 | 0.11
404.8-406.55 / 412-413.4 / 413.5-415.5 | -0.12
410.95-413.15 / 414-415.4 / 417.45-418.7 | 0.07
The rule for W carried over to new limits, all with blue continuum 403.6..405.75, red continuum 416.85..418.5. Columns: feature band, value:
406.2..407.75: 0.016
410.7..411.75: -0.043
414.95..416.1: 0.091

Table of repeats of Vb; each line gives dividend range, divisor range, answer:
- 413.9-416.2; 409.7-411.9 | 0.87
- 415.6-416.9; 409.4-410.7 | 0.83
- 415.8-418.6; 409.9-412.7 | 0.89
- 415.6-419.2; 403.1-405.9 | 0.95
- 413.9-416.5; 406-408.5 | 0.95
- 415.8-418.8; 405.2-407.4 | 1.00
